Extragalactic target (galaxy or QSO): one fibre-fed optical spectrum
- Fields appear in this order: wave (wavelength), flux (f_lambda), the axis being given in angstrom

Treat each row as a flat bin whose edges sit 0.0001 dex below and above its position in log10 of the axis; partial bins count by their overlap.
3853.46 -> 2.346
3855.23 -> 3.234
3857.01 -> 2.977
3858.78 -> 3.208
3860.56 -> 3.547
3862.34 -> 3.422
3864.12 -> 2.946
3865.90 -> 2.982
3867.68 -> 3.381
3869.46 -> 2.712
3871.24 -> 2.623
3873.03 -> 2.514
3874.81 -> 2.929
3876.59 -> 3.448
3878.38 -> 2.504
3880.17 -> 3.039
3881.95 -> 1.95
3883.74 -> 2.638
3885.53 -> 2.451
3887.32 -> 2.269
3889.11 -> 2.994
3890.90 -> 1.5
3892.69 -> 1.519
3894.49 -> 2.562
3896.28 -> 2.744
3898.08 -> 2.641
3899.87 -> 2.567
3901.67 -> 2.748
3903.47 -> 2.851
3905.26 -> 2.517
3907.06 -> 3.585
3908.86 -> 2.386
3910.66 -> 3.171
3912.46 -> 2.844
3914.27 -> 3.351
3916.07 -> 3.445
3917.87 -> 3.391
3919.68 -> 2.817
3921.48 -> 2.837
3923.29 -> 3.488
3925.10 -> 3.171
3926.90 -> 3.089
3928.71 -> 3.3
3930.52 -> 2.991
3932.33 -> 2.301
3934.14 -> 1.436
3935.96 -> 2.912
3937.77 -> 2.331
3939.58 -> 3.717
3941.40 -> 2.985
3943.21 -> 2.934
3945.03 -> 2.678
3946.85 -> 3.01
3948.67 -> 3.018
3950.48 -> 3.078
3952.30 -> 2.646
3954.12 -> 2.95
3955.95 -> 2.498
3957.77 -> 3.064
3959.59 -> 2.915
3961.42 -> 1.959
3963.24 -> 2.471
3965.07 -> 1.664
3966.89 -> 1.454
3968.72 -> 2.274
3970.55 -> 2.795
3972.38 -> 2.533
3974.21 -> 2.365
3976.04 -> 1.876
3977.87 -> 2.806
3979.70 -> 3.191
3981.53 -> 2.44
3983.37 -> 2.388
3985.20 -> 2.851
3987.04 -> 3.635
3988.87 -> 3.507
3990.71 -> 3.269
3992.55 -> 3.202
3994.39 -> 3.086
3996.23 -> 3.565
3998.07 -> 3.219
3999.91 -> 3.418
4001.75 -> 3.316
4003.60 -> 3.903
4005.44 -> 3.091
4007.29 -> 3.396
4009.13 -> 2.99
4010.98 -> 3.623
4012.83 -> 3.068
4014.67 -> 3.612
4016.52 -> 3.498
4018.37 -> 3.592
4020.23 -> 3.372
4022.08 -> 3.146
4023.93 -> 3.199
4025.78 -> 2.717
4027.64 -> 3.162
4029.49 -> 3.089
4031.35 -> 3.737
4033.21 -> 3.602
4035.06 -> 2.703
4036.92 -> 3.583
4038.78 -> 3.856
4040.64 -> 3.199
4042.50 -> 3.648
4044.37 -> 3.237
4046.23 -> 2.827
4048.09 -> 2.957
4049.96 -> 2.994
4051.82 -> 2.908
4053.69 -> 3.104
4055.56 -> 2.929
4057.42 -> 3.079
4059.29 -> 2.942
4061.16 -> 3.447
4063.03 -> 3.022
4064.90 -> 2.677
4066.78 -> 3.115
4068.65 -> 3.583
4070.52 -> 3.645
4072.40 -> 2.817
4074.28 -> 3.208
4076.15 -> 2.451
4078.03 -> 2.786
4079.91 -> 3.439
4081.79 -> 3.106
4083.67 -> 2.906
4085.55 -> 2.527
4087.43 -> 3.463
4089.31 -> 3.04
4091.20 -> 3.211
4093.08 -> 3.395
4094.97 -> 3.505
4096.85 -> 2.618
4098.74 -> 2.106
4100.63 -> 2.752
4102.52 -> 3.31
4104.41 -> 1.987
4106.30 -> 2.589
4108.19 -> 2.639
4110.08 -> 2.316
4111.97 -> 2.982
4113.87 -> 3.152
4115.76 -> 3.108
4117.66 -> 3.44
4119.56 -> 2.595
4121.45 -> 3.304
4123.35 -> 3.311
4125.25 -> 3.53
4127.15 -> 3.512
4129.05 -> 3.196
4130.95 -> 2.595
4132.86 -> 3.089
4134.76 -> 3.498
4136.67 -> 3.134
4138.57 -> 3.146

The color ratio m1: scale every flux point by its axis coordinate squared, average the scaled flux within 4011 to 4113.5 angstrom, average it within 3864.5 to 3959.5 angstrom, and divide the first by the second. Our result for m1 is 1.19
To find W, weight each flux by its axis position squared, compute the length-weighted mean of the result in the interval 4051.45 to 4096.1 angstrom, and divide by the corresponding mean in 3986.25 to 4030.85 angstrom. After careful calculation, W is 0.96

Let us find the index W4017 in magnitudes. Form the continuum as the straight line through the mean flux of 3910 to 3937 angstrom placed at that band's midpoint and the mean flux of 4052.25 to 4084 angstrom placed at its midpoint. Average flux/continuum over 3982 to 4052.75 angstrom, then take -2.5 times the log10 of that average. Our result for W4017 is -0.08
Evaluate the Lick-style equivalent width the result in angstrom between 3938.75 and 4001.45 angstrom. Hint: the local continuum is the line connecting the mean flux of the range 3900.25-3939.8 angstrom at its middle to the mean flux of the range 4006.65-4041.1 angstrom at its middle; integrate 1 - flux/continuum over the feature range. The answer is 6.1 angstrom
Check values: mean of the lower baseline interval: 2.92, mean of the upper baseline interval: 3.33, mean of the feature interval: 2.81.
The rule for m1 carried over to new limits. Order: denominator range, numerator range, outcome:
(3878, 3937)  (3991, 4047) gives 1.29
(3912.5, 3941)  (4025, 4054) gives 1.15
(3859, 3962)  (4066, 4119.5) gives 1.15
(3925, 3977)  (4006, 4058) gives 1.29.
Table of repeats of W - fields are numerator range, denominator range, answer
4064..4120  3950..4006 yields 1.11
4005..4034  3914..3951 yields 1.17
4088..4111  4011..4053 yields 0.89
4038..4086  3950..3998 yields 1.19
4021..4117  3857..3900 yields 1.23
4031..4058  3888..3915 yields 1.30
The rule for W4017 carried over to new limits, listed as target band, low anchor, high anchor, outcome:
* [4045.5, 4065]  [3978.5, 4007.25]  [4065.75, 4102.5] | 0.031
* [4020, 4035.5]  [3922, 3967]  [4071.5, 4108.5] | -0.133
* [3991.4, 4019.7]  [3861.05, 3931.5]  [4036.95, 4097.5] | -0.120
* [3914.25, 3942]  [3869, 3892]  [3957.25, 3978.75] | -0.208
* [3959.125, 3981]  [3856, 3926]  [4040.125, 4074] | 0.256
